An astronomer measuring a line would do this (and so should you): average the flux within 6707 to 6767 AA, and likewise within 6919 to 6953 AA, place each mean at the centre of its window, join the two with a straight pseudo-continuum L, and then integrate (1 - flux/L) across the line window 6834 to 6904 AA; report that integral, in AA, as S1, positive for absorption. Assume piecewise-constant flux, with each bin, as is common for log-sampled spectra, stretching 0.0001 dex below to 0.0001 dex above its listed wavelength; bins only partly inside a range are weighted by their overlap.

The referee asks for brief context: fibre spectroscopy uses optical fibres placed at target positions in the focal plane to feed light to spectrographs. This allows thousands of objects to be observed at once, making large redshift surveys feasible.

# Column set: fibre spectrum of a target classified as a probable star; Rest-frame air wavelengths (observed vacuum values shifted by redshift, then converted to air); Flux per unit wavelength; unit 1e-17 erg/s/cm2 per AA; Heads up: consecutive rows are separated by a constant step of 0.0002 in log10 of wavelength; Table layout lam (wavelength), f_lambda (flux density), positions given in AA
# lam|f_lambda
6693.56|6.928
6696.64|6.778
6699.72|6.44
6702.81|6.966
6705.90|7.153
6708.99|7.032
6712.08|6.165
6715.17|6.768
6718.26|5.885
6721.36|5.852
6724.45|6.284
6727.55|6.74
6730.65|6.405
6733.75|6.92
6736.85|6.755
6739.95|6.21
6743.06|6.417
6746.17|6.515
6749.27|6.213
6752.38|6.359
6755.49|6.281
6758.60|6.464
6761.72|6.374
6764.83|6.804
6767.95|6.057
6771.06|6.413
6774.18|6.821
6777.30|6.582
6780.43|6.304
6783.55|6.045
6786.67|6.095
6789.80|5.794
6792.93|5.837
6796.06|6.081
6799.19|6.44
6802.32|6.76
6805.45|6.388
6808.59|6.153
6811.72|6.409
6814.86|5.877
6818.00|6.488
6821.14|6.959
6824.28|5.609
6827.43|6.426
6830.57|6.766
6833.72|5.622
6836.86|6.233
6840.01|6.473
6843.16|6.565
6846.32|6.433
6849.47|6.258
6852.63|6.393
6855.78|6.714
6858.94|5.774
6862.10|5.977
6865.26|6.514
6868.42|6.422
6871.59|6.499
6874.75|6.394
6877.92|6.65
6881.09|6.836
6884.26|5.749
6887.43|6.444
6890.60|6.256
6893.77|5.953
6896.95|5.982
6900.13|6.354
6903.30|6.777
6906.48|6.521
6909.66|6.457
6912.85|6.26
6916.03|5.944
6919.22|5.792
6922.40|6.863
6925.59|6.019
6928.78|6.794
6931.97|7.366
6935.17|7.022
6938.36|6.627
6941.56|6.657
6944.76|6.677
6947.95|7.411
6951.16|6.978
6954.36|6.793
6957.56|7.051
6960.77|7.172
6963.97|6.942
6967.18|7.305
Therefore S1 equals 3.6 AA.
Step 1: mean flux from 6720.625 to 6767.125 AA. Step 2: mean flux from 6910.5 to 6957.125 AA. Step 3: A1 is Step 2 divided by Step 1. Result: 1.0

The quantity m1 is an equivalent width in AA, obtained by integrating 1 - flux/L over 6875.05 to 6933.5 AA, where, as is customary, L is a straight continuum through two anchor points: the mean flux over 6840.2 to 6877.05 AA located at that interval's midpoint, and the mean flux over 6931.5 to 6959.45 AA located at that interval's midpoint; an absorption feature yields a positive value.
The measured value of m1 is 2.4 AA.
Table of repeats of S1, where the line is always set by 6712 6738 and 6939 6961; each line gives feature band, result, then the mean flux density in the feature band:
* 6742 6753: 0.2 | 6.38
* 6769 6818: 2.3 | 6.27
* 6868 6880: 0.4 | 6.51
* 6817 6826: 0.4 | 6.34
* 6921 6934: 0.2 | 6.76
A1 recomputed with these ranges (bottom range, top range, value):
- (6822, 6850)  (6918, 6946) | 1.06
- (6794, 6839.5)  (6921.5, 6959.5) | 1.09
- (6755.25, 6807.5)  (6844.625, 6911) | 1.00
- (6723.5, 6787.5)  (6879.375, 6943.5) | 1.00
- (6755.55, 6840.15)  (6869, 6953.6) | 1.03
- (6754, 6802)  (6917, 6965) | 1.08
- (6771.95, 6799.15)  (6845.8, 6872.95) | 1.02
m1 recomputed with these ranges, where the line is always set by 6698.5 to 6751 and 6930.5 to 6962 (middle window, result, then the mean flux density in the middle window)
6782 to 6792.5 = 1.1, 5.96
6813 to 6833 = 1.2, 6.32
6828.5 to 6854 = 1.5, 6.34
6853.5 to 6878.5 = 1.6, 6.36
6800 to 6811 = 0.4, 6.44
